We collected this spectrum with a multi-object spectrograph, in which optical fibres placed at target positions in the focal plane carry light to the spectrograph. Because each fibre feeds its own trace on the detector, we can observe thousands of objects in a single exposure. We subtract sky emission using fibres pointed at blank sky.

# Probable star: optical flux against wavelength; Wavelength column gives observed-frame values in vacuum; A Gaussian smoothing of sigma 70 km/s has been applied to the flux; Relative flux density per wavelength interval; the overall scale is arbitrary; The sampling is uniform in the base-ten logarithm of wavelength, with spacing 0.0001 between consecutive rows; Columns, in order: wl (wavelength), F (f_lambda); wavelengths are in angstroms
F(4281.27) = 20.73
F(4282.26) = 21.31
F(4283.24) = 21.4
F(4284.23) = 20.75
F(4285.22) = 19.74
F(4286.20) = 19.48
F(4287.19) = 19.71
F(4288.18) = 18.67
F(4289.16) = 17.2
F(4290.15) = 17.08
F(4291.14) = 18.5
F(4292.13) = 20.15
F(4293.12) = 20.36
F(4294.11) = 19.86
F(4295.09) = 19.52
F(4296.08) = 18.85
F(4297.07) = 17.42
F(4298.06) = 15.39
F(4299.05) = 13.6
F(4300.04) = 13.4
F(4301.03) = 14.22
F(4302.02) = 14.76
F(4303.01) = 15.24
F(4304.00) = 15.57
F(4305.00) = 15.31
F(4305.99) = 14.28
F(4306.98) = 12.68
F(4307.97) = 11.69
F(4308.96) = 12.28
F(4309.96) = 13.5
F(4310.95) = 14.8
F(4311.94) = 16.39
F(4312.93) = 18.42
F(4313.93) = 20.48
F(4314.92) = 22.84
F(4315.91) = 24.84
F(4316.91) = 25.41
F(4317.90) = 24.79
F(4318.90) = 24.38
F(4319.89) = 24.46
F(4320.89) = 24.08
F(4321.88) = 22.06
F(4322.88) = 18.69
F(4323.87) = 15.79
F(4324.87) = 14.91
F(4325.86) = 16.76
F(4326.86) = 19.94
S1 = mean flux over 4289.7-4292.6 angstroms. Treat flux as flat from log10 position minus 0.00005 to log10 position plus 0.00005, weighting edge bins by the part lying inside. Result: 18.6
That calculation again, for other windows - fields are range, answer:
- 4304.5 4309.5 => 13.2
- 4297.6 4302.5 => 14.3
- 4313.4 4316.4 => 22.7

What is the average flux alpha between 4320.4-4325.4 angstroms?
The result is 19.1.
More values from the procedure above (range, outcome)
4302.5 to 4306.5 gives 15.1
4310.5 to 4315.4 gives 18.6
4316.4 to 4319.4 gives 24.8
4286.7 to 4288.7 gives 19.2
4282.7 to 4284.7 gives 21.1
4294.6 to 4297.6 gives 18.6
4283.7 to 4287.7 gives 19.9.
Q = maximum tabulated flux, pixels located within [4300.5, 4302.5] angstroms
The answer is 14.76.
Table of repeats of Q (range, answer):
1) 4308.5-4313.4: 18.42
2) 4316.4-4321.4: 25.41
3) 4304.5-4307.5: 15.31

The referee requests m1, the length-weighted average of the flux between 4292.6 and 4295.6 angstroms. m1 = 19.9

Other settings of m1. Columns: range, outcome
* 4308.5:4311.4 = 13.5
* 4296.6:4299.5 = 15.5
